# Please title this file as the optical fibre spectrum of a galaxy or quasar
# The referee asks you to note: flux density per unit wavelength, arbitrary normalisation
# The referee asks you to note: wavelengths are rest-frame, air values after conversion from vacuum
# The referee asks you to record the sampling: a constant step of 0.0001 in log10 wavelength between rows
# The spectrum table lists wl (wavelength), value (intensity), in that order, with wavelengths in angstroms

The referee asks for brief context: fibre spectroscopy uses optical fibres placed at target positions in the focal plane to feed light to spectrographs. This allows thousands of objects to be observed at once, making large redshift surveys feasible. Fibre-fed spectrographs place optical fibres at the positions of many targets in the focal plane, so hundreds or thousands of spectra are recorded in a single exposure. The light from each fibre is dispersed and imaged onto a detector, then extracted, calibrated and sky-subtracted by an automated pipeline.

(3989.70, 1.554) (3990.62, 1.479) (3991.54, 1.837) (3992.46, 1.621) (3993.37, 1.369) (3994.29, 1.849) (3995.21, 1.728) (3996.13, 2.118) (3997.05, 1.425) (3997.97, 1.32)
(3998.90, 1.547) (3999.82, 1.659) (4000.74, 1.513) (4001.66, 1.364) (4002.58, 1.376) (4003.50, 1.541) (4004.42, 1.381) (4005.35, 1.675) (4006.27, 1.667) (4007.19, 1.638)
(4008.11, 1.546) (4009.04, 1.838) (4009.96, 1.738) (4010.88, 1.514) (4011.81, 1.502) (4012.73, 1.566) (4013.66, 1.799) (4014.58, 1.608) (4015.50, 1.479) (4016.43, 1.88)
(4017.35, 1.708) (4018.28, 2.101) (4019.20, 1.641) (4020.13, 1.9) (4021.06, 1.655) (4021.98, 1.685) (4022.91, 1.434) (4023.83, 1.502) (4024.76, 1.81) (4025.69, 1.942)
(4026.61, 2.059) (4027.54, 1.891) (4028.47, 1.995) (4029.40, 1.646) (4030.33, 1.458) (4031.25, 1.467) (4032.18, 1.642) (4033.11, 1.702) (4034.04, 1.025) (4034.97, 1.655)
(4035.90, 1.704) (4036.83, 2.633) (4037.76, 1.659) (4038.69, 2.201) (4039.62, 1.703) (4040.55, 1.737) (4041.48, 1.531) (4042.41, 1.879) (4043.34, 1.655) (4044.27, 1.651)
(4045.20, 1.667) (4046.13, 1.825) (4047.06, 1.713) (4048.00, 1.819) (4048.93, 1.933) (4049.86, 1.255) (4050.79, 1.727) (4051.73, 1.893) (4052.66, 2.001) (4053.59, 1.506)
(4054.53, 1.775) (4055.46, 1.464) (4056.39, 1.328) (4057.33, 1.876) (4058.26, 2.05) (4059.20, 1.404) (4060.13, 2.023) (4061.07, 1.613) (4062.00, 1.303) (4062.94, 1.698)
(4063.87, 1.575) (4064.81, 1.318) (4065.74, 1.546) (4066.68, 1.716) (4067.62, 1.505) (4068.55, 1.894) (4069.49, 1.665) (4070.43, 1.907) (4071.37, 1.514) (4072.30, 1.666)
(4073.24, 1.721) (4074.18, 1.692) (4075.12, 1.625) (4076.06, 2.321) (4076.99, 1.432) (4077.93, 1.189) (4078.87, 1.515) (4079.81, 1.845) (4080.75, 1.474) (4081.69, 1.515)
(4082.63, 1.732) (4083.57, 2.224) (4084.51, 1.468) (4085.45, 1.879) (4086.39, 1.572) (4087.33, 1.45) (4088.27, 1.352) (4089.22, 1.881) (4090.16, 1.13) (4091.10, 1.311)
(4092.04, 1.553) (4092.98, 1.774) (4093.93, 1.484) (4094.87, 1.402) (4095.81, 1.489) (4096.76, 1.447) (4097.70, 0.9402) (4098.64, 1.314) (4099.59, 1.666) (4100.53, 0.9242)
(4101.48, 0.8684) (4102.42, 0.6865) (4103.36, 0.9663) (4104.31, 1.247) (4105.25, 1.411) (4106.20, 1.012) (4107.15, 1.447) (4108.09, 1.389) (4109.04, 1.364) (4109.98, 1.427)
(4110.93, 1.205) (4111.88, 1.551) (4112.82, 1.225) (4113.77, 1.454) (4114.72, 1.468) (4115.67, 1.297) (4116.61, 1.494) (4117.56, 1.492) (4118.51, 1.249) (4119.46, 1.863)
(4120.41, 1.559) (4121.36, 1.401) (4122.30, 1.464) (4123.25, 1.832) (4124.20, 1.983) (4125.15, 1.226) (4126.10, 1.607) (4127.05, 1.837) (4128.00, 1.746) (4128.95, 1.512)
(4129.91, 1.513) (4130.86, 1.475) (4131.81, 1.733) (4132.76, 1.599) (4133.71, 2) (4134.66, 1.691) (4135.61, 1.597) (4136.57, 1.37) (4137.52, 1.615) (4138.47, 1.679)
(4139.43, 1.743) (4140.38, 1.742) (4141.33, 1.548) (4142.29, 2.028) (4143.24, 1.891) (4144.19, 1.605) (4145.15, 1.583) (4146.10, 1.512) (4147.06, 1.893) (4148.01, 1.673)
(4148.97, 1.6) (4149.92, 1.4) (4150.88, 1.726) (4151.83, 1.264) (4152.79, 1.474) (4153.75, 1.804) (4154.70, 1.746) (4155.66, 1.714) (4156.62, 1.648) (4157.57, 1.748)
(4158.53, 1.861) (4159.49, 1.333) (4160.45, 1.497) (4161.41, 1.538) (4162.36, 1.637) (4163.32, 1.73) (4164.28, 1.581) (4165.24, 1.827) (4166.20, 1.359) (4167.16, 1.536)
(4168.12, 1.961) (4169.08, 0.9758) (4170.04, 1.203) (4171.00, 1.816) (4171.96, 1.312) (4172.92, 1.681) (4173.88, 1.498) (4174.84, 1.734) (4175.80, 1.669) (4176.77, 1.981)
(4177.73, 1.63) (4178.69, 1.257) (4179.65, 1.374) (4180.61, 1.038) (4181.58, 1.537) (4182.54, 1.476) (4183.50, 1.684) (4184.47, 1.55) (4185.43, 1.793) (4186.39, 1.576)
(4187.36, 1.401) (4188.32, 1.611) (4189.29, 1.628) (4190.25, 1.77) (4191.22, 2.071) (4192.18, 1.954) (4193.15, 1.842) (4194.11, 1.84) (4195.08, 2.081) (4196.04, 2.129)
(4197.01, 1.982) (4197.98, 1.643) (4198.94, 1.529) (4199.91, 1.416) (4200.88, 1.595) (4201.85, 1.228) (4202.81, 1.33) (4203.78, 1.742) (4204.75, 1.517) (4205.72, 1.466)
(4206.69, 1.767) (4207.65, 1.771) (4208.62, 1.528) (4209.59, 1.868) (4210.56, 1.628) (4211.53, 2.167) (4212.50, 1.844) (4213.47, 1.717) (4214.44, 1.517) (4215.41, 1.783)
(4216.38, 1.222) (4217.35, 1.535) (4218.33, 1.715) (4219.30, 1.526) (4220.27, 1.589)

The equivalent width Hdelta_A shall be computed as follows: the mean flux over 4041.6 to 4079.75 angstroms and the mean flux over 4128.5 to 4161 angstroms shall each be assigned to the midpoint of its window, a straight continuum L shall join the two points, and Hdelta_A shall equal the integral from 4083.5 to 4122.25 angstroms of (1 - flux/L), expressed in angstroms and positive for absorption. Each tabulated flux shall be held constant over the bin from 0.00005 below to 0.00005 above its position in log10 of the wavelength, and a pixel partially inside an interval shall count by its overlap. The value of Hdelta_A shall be 6.2 angstroms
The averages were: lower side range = 1.67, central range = 1.39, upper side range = 1.64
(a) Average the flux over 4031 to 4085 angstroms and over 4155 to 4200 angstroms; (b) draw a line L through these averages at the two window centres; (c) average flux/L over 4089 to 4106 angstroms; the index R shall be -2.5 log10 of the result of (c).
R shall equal 0.278 mag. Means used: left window 1.69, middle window 1.29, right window 1.63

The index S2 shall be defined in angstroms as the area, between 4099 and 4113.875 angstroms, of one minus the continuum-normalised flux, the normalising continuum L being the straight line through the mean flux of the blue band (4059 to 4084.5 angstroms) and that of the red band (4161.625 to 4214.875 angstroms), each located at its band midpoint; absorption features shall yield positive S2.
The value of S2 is 3.7 angstroms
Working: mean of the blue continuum 1.65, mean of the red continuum 1.64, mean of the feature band 1.24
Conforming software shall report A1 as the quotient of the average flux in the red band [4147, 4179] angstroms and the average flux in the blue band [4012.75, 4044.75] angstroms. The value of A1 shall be 0.9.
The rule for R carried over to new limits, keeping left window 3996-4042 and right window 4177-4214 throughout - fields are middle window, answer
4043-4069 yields 0.00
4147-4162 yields 0.03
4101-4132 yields 0.17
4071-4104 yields 0.13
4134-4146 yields -0.01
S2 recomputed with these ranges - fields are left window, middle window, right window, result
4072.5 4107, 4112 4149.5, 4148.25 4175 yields -2.0 angstroms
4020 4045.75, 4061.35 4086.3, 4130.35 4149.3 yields 0.9 angstroms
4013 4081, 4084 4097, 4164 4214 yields 1.3 angstroms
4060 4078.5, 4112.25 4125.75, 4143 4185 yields 0.9 angstroms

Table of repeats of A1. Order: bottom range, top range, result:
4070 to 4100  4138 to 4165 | 1.05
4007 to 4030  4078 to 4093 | 0.92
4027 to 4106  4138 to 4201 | 1.03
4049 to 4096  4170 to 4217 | 1.01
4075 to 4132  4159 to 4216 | 1.11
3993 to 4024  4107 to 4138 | 0.94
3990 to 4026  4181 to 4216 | 1.03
